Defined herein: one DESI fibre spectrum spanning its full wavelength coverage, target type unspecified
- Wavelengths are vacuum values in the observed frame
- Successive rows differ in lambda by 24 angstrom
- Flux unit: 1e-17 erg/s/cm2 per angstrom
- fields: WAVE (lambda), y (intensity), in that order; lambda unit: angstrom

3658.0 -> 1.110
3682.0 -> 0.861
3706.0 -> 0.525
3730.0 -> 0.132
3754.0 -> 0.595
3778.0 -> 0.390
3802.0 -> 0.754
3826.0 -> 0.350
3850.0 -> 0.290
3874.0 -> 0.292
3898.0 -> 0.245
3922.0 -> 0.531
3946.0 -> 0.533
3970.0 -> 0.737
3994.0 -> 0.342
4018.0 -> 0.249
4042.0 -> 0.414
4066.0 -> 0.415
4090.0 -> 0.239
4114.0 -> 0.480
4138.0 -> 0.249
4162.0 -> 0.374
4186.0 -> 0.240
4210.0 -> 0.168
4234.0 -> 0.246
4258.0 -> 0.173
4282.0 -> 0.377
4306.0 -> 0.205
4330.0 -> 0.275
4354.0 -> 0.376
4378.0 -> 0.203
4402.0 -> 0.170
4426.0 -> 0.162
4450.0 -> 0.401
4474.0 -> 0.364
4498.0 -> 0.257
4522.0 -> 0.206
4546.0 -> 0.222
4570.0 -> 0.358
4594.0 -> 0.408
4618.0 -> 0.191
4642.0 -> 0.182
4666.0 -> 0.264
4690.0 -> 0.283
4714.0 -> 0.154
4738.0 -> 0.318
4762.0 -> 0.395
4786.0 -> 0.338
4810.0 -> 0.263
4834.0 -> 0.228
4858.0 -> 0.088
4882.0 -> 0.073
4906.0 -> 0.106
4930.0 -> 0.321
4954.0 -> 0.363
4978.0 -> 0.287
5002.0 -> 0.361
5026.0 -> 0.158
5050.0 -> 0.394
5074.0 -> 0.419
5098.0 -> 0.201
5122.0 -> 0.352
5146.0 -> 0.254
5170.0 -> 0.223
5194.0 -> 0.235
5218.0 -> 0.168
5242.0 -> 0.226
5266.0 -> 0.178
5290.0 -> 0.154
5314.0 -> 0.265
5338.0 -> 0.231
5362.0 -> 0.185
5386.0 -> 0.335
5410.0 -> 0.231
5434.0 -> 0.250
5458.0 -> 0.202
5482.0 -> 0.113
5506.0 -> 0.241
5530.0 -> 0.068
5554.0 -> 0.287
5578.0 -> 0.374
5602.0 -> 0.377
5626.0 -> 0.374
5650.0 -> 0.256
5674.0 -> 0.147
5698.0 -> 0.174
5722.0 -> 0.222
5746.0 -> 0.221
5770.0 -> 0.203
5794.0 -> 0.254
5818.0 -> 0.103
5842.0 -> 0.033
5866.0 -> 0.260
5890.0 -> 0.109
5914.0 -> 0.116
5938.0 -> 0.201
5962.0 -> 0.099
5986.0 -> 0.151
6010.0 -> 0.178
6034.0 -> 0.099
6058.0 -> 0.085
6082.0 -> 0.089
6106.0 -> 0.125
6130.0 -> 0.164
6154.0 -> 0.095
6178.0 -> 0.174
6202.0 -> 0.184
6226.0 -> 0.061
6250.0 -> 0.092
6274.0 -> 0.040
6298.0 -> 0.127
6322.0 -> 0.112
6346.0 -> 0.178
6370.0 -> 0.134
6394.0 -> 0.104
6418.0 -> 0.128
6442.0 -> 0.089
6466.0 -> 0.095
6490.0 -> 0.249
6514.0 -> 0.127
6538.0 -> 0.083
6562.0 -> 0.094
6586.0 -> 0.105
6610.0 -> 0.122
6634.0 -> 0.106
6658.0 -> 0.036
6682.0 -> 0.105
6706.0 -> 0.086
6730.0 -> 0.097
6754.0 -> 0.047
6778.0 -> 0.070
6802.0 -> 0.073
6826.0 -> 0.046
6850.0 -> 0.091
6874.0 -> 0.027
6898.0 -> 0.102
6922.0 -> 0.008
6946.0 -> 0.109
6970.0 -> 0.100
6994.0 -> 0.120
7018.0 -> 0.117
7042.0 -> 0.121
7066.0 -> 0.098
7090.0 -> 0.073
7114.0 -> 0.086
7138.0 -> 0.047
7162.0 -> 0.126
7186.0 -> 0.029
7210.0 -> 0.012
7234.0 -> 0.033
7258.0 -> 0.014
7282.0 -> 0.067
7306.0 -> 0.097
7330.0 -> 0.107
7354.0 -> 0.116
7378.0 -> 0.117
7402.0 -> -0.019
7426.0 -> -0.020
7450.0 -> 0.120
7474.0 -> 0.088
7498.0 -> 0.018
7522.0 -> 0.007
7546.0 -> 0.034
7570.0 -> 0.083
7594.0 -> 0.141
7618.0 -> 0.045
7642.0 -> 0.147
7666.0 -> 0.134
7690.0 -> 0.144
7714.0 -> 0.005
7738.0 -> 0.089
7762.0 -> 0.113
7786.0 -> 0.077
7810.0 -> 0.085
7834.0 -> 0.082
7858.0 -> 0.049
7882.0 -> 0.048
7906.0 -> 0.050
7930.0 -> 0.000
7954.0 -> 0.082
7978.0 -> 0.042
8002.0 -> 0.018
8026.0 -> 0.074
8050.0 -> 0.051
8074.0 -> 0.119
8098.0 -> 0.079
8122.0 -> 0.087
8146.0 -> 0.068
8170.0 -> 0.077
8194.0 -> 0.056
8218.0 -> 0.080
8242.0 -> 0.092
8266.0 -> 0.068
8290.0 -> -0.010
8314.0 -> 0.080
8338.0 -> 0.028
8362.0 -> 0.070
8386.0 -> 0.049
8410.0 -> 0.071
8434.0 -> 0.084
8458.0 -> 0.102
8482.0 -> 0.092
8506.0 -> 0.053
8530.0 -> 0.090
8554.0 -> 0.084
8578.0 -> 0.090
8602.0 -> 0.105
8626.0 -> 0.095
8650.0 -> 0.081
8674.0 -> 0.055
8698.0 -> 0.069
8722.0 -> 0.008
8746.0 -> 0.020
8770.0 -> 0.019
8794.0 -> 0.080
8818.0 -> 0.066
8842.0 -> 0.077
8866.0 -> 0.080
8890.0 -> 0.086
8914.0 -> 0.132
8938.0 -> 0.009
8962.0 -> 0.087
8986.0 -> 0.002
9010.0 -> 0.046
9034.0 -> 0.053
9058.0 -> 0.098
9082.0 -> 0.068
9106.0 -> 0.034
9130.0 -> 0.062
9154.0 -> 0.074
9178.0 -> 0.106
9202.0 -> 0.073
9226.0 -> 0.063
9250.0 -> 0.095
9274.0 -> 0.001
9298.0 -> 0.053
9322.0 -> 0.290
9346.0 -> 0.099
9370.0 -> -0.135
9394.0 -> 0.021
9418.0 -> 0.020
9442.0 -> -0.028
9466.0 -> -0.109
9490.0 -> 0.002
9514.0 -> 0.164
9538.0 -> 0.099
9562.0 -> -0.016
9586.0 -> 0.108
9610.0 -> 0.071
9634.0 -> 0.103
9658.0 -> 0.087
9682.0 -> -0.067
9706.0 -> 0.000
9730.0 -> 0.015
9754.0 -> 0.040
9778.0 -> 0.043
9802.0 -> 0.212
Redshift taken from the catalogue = 1.646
